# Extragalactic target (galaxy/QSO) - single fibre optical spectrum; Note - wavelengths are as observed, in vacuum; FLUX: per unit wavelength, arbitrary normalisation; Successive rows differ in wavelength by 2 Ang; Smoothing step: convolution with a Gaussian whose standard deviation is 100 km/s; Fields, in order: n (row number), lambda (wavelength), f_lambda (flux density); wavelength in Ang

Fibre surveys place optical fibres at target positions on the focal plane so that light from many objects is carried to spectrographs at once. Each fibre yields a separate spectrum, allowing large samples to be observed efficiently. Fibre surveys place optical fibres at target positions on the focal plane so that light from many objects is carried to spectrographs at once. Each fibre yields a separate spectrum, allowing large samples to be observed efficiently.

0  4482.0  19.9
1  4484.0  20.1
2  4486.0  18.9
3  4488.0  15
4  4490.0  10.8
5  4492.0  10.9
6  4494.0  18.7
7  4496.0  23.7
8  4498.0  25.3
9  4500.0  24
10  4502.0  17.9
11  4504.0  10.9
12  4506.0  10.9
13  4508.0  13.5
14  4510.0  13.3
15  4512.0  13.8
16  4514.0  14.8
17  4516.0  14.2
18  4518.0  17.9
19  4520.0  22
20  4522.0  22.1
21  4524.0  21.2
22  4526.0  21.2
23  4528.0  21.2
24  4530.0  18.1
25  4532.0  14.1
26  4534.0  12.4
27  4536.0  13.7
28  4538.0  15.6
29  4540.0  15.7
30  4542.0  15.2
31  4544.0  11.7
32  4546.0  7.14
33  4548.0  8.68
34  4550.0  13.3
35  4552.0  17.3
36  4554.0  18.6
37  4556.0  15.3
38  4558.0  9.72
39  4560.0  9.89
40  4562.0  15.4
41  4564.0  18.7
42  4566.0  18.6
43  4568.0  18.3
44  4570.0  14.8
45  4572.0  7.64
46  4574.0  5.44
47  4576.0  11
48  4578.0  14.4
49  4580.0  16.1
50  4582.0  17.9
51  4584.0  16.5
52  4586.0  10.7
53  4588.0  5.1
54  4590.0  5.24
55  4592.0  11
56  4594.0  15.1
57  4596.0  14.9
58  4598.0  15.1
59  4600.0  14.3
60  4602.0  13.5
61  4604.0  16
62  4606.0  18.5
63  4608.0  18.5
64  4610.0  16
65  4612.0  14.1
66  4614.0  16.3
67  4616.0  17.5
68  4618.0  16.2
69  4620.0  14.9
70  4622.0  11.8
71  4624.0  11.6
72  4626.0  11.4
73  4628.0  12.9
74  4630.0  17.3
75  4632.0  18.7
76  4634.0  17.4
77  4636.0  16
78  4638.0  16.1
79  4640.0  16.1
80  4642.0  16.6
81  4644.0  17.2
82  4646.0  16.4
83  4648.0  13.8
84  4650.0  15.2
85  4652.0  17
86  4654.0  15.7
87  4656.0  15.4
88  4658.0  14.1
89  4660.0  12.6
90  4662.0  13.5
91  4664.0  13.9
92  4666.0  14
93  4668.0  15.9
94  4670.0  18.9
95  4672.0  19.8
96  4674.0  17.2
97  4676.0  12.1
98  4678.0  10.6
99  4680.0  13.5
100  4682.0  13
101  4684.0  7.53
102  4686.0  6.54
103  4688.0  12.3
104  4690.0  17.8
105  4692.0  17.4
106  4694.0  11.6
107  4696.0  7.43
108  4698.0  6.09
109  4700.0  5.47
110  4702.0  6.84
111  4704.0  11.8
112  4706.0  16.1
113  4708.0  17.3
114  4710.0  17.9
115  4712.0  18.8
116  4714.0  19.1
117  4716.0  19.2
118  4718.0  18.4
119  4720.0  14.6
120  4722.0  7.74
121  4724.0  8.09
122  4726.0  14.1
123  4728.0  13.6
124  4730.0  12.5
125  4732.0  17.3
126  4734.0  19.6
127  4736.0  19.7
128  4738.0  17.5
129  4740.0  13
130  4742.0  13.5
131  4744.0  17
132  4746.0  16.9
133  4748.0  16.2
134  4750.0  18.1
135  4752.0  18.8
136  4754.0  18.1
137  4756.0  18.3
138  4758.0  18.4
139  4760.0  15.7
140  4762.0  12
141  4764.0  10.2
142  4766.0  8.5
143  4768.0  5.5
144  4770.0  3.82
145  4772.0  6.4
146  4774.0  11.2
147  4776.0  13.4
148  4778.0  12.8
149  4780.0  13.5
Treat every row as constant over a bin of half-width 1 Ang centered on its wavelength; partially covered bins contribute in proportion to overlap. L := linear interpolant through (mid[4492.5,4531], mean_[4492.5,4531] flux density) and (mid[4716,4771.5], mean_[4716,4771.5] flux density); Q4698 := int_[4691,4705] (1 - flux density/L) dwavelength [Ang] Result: 5.2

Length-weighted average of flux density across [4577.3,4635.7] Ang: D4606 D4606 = 14.5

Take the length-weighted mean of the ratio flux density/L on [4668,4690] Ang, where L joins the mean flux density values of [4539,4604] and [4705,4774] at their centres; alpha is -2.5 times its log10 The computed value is 0.05 mag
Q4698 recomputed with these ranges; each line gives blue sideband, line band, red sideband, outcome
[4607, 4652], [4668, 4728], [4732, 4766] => 9.6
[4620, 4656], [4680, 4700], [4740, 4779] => 5.0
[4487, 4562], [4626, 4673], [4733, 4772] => -2.2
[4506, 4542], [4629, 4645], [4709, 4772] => -1.3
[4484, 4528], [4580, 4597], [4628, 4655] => 4.5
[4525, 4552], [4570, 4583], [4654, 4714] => 1.8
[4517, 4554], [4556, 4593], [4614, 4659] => 7.5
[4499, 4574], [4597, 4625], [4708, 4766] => 0.2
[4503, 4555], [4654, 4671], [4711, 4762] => 1.0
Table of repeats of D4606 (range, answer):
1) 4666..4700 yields 12.8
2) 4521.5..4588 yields 14.6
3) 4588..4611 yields 14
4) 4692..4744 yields 14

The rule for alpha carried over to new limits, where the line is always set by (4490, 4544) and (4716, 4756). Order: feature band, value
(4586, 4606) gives 0.30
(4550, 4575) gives 0.17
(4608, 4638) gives 0.07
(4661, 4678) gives 0.05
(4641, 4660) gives 0.04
